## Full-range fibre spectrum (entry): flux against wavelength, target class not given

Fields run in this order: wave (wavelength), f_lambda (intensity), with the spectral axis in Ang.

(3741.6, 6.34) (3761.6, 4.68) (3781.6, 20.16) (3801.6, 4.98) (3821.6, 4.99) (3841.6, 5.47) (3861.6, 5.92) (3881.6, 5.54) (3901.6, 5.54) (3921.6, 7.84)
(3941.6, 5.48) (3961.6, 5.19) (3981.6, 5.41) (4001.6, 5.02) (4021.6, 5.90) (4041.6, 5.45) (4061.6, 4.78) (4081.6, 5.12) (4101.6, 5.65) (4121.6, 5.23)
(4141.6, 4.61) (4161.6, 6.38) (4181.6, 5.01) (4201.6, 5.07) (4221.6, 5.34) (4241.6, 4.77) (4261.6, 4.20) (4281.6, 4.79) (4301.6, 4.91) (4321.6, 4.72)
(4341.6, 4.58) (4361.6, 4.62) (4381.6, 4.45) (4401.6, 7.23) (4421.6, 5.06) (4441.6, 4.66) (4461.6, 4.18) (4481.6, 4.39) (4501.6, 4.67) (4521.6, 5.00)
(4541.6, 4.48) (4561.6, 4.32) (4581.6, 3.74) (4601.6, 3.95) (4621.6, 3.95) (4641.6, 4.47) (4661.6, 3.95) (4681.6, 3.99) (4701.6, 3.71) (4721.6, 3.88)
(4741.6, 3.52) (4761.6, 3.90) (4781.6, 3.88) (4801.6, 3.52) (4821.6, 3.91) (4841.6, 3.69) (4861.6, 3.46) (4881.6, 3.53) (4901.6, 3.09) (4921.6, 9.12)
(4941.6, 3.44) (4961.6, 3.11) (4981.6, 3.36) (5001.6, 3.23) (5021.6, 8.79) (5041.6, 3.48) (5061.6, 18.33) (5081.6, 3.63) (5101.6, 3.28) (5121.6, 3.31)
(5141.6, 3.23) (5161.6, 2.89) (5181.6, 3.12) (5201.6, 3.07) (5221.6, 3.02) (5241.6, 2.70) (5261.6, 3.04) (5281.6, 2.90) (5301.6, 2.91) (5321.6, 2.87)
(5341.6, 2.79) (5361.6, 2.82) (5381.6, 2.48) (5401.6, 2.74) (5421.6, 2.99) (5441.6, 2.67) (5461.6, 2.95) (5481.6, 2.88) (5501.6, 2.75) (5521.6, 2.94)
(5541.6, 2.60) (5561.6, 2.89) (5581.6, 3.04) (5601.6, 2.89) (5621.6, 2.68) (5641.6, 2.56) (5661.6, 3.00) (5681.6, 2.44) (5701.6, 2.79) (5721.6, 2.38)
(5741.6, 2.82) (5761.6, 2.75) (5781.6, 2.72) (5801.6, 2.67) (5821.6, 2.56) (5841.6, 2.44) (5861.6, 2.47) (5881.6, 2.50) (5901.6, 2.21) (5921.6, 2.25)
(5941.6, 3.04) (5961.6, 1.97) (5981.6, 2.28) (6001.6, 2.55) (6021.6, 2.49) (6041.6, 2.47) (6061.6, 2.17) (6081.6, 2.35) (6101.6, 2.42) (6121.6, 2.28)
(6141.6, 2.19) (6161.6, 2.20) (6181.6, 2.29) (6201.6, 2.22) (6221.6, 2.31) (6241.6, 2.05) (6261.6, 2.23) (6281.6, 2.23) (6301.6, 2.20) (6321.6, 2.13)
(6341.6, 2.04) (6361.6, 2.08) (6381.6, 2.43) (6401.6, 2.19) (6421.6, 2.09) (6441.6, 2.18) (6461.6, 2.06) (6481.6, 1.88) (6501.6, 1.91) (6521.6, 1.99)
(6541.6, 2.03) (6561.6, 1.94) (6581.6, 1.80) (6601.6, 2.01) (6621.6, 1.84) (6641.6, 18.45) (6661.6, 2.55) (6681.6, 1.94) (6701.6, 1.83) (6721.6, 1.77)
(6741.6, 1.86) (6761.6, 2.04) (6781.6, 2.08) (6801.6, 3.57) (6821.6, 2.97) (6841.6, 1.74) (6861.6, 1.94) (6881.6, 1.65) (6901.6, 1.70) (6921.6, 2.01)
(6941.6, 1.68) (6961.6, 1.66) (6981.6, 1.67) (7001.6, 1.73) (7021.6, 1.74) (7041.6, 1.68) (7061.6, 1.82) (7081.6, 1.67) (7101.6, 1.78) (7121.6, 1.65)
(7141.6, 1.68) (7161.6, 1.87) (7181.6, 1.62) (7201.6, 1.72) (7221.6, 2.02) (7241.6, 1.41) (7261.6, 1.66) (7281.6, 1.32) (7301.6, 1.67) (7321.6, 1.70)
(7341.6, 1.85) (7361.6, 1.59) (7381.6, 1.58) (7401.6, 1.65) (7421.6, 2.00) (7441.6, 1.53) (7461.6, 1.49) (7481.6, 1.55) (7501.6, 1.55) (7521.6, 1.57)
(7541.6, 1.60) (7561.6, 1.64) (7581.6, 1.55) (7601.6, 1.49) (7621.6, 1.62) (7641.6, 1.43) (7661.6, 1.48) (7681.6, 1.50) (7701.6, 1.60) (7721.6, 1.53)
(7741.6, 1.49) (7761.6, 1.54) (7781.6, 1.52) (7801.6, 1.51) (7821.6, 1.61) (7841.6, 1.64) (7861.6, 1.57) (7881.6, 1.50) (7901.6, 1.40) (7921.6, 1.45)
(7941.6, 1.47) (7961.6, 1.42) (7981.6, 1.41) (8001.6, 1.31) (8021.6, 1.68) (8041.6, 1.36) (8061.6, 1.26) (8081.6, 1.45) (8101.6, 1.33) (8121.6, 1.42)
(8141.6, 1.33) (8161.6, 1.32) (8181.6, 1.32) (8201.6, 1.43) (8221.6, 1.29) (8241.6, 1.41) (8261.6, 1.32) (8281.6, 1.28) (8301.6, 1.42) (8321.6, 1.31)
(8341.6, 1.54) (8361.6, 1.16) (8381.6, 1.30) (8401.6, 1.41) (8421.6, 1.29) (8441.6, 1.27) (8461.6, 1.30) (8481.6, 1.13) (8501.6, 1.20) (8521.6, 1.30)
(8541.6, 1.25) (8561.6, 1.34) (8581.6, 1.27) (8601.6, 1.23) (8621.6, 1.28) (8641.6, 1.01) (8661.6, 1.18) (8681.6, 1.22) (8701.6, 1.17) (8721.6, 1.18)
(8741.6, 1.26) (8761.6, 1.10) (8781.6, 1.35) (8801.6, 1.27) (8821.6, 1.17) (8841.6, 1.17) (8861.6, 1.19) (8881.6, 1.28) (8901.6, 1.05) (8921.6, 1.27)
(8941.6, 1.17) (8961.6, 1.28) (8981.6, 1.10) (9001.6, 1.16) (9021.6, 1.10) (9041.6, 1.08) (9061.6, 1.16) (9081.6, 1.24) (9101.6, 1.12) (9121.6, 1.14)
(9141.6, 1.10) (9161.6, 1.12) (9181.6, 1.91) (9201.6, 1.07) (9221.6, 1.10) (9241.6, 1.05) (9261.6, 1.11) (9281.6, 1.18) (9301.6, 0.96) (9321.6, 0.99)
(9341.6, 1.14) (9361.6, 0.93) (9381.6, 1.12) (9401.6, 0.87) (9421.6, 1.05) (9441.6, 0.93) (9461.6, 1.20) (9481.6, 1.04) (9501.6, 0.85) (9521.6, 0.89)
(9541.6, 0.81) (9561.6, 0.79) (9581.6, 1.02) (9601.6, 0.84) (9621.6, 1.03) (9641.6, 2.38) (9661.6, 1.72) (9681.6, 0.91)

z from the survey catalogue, 0.012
